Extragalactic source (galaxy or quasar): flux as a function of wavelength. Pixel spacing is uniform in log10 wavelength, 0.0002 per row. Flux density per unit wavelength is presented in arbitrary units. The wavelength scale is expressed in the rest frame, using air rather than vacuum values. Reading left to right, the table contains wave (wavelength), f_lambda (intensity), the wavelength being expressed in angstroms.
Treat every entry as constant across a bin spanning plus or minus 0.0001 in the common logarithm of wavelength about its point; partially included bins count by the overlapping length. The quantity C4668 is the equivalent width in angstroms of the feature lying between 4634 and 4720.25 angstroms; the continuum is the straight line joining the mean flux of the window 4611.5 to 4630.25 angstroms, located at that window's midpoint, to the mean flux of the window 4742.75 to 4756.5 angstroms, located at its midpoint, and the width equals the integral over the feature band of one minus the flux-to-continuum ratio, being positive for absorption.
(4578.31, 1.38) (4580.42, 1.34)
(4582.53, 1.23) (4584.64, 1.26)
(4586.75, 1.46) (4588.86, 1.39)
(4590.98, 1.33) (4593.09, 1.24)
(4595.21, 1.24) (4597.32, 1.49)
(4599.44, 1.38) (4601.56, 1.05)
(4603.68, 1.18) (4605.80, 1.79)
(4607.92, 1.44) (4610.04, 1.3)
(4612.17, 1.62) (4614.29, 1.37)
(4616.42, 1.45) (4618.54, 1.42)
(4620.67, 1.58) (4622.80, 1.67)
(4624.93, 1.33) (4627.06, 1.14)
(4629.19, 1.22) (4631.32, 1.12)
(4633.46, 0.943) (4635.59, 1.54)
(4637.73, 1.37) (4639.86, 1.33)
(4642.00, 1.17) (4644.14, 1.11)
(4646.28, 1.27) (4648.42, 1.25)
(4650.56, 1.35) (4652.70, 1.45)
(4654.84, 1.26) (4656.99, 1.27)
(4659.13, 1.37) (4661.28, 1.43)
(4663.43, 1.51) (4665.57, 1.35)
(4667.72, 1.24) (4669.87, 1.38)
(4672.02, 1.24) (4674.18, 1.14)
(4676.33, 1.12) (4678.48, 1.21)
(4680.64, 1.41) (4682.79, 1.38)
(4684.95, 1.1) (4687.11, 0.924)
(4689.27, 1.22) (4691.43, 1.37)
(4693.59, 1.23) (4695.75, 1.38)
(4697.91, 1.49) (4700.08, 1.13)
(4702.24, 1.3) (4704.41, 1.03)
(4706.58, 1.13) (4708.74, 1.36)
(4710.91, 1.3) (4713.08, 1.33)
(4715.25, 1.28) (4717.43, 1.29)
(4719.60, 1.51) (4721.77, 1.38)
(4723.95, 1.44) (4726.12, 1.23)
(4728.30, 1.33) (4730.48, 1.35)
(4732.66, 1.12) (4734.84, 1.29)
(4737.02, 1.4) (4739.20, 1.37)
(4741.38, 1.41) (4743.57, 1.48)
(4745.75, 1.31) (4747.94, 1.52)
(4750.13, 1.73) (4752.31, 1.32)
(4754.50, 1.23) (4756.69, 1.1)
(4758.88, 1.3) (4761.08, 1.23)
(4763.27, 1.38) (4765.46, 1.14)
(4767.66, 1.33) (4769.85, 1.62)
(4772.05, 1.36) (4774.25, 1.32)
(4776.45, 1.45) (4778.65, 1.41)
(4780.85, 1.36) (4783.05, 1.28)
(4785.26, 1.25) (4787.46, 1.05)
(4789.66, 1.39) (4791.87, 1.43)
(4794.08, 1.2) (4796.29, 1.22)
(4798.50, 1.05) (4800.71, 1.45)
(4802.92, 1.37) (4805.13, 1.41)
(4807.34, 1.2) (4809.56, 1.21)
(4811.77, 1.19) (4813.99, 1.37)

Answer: 7.9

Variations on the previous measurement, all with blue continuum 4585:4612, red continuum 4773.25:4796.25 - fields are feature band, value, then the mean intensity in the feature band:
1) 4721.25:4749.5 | -0.8 angstroms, 1.36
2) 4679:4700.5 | 1.1 angstroms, 1.27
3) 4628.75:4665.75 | 1.5 angstroms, 1.3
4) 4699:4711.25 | 1.2 angstroms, 1.2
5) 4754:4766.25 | 0.8 angstroms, 1.23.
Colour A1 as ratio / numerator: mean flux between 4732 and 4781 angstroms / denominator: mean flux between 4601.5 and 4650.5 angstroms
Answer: 1.0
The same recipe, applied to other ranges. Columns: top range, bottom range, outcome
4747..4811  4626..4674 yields 1.03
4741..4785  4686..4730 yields 1.06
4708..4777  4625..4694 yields 1.07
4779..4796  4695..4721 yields 0.99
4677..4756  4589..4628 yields 0.94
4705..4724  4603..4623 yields 0.89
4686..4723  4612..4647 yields 0.96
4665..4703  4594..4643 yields 0.93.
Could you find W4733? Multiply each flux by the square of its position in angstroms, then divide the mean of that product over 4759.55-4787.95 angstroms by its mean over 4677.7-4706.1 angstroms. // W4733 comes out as 1.1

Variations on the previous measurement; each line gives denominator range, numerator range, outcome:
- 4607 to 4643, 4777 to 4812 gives 1.02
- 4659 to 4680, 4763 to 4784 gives 1.10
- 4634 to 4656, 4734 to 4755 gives 1.13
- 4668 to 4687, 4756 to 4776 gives 1.11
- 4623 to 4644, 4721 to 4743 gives 1.11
